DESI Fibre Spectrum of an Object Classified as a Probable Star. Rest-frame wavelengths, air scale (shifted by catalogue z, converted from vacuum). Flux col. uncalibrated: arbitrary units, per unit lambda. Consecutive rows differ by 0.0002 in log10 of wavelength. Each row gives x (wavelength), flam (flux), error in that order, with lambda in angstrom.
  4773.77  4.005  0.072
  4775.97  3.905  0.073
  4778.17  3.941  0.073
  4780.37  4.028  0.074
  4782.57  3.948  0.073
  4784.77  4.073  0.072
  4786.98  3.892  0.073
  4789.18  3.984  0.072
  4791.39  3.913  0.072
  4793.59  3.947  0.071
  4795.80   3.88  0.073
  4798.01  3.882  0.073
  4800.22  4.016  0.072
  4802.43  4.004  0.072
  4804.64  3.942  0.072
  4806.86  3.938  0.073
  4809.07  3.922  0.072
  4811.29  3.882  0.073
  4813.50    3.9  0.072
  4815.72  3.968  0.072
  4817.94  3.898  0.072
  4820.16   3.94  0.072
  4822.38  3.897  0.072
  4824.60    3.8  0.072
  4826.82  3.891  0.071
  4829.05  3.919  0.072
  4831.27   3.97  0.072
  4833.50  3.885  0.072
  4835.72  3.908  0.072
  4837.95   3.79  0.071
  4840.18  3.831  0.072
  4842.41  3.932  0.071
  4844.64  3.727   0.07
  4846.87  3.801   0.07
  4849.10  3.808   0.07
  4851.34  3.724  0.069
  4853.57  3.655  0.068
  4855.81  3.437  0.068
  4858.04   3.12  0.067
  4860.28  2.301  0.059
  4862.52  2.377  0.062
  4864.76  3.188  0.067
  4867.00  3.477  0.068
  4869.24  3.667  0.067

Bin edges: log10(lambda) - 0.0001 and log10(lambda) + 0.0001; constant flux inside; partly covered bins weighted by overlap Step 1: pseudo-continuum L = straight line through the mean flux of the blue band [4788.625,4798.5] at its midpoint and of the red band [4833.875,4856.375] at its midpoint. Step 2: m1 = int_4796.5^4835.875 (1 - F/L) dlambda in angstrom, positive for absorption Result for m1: -0.7 angstrom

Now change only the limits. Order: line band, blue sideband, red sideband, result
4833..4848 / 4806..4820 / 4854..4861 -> -2.0 angstrom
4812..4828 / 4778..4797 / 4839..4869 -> -0.9 angstrom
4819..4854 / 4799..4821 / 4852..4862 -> -3.8 angstrom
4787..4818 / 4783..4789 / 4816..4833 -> 0.1 angstrom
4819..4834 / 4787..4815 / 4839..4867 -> -0.9 angstrom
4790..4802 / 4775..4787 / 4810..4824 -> 0.0 angstrom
